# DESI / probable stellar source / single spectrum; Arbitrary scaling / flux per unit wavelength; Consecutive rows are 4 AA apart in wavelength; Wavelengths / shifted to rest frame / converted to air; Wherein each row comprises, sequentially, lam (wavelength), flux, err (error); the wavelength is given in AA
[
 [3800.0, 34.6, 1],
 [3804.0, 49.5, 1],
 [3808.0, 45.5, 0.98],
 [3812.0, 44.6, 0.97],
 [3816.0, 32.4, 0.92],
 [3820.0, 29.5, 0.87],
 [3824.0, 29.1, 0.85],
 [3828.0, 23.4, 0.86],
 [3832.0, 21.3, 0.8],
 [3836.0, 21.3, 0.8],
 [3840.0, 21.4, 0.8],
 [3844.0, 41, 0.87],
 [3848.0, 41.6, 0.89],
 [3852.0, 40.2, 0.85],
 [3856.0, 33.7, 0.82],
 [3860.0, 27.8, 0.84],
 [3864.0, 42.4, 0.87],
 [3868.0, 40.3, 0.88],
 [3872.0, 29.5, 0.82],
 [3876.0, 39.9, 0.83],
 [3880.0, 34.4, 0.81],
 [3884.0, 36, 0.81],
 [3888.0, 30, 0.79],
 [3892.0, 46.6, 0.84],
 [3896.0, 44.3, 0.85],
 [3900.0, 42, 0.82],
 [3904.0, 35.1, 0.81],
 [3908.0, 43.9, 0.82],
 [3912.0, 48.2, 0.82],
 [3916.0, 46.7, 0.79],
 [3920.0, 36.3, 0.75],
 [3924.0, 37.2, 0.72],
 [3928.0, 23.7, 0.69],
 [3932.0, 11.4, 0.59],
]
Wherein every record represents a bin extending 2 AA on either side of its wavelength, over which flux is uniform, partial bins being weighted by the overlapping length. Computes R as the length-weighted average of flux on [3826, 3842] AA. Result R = 21.9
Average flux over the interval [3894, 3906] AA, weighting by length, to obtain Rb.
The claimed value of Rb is 40.5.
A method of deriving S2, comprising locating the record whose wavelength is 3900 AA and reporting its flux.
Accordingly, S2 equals 42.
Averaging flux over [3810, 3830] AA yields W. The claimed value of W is 31.8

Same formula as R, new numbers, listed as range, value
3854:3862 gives 30.8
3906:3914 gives 46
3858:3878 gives 36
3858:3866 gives 35.1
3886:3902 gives 40.7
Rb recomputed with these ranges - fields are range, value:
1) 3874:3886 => 36.8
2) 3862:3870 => 41.3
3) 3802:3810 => 47.5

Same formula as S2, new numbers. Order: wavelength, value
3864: 42.4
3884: 36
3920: 36.3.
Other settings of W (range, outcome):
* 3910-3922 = 43.7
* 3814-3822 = 30.9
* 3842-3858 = 39.1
